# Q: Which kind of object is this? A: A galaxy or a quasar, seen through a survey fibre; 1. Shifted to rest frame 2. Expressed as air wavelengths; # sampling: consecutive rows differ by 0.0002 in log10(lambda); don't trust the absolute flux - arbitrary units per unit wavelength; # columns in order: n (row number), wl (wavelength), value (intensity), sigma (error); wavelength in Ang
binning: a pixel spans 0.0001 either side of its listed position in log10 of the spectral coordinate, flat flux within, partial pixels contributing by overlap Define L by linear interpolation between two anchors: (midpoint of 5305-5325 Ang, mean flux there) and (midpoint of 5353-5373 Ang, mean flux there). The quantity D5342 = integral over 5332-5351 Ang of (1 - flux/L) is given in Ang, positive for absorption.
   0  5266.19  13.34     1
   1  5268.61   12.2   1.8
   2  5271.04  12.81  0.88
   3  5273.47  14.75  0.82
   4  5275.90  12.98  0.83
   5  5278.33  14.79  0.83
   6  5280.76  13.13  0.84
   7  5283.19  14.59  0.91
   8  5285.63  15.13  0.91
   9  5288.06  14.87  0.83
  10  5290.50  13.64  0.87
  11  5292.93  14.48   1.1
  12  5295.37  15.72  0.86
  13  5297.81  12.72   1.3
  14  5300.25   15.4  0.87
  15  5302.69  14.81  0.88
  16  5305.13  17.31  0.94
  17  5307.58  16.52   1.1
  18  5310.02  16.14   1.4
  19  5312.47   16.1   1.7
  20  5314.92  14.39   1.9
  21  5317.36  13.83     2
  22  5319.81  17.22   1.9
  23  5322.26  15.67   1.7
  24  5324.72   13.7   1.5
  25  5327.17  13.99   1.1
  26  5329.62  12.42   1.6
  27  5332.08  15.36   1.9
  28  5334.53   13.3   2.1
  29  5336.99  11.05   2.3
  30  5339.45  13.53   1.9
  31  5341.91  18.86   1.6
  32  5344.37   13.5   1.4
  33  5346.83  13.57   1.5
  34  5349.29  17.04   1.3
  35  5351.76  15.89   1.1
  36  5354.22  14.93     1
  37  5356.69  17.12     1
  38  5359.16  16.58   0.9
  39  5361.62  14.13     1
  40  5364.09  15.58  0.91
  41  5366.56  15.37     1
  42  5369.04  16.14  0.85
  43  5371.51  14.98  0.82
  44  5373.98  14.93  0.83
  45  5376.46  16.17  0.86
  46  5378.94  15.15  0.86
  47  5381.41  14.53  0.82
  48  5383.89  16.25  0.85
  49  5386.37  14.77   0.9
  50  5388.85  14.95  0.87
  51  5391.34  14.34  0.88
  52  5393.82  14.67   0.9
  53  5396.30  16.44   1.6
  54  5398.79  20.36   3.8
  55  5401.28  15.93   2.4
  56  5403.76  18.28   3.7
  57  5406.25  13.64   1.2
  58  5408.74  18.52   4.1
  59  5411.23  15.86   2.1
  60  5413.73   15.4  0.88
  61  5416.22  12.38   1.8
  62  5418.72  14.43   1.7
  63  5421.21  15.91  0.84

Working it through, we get 1.35 Ang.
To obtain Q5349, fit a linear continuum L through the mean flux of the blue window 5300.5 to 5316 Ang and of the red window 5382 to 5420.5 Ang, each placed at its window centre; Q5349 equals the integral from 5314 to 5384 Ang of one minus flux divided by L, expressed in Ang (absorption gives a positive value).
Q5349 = 3.6 Ang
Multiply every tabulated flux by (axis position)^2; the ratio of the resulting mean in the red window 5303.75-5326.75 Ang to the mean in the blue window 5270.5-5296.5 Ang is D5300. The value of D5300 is 1.1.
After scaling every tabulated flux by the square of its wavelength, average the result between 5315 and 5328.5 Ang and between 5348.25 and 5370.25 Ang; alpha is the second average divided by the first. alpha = 1.08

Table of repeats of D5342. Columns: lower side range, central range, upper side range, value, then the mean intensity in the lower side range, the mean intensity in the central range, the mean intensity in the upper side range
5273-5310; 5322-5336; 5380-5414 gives 1.19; 14.8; 13.9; 16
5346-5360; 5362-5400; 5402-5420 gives 0.26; 15.9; 15.6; 15.5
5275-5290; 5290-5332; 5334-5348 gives -2.53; 14.2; 15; 14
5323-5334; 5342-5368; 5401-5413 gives -1.35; 13.9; 15.5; 16.4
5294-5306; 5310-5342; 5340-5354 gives 1.89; 15.1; 14.5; 15.6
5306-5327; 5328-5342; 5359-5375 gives 1.52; 15.4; 13.7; 15.3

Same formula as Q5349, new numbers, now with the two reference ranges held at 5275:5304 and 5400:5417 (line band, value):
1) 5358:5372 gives -0.2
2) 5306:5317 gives -0.8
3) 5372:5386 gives 0.1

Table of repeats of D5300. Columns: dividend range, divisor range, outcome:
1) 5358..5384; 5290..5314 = 1.03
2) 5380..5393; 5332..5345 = 1.07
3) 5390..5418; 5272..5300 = 1.17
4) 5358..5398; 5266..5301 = 1.13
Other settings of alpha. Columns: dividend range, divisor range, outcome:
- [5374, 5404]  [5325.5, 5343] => 1.15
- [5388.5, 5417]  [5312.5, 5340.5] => 1.16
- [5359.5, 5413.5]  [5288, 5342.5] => 1.10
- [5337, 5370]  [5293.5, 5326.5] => 1.02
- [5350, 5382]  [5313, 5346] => 1.09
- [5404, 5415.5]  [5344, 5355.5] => 1.08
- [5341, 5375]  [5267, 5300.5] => 1.14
